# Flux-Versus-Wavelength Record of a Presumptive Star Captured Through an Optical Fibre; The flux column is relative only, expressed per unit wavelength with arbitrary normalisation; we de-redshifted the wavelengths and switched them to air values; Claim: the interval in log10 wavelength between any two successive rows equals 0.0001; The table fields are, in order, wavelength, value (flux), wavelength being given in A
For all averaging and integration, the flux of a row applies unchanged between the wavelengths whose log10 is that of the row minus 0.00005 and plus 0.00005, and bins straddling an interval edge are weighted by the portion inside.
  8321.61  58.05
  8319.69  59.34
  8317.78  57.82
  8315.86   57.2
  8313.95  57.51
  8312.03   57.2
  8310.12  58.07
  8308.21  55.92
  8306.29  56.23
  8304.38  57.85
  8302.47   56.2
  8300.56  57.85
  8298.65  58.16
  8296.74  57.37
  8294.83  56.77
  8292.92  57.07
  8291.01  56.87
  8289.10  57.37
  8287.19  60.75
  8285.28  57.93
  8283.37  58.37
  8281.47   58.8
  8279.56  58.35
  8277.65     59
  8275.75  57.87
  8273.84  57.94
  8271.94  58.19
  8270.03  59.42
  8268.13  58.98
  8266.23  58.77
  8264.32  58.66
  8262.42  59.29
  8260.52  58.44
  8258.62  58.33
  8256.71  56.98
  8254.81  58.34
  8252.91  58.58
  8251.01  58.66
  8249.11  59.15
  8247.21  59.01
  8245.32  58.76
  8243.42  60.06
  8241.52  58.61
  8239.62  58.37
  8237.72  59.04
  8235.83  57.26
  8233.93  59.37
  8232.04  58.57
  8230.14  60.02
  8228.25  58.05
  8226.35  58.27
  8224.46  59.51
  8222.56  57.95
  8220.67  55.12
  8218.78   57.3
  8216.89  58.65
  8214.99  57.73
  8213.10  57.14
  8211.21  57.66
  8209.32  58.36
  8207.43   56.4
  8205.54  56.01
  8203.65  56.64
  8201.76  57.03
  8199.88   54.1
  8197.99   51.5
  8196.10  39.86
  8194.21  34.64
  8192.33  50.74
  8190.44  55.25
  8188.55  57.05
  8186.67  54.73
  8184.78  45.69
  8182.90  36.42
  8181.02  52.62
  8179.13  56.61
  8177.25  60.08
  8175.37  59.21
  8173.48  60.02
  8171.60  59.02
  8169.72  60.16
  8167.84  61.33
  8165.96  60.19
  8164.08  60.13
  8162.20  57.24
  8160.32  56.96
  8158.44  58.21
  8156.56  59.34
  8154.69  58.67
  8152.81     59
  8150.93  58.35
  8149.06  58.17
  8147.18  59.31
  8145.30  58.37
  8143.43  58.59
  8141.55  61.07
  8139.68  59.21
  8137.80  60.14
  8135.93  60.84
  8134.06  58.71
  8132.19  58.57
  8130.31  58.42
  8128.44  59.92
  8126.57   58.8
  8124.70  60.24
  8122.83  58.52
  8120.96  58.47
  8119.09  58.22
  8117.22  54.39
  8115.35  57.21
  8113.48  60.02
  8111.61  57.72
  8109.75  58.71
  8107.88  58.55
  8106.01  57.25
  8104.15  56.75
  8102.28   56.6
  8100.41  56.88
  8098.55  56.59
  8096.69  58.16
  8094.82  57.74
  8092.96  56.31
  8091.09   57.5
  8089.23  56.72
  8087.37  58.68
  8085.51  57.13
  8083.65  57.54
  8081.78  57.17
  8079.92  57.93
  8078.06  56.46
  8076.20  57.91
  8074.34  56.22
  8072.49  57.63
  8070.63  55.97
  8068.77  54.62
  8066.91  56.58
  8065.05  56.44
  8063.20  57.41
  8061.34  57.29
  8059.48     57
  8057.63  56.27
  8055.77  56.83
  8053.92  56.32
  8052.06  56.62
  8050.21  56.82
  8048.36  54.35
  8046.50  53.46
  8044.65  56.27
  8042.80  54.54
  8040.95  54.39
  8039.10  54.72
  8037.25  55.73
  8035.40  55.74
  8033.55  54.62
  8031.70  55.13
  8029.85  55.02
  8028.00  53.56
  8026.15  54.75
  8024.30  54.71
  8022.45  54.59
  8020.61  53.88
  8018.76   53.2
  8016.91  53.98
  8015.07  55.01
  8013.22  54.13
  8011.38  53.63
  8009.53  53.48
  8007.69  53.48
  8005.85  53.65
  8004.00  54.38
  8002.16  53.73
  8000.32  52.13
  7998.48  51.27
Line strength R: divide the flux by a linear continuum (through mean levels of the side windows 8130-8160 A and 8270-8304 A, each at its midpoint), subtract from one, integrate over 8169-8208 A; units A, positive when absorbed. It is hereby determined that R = 3.82 A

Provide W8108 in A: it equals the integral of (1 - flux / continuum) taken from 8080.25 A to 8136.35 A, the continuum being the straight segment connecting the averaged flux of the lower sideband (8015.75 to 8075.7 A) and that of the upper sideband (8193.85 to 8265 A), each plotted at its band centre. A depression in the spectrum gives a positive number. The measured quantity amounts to -1.9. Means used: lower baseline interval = 55.5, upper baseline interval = 57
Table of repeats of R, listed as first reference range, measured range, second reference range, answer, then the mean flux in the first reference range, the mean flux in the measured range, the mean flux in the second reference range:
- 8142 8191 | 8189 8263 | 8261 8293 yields 1.6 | 57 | 56.5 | 58.5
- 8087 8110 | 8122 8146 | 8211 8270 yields -0.7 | 57.3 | 59.4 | 58.4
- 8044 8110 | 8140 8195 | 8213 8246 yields 1.4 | 56.8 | 56.2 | 58.3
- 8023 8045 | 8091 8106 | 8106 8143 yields 0.2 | 54.9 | 57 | 58.8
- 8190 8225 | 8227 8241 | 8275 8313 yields -0.9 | 54.2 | 58.6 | 57.7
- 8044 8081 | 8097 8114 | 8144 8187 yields -0.3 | 56.4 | 57.7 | 57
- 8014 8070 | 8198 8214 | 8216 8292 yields 0.4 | 55.3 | 56.4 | 58.5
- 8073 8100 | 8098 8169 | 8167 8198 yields -4.6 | 57.3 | 58.6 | 52.6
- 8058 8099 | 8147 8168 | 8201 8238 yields -0.5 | 57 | 58.8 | 57.8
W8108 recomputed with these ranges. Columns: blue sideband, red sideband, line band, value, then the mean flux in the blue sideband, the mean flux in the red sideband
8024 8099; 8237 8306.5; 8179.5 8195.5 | 2.5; 56.2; 58.3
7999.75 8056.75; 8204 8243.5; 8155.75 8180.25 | -0.9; 54.6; 58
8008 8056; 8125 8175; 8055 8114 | -0.5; 54.8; 59.2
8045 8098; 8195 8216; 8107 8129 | -0.9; 56.7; 54.6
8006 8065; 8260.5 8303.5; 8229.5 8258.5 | -0.5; 55.1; 58.2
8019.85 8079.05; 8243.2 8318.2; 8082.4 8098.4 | -0.4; 55.7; 58.1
